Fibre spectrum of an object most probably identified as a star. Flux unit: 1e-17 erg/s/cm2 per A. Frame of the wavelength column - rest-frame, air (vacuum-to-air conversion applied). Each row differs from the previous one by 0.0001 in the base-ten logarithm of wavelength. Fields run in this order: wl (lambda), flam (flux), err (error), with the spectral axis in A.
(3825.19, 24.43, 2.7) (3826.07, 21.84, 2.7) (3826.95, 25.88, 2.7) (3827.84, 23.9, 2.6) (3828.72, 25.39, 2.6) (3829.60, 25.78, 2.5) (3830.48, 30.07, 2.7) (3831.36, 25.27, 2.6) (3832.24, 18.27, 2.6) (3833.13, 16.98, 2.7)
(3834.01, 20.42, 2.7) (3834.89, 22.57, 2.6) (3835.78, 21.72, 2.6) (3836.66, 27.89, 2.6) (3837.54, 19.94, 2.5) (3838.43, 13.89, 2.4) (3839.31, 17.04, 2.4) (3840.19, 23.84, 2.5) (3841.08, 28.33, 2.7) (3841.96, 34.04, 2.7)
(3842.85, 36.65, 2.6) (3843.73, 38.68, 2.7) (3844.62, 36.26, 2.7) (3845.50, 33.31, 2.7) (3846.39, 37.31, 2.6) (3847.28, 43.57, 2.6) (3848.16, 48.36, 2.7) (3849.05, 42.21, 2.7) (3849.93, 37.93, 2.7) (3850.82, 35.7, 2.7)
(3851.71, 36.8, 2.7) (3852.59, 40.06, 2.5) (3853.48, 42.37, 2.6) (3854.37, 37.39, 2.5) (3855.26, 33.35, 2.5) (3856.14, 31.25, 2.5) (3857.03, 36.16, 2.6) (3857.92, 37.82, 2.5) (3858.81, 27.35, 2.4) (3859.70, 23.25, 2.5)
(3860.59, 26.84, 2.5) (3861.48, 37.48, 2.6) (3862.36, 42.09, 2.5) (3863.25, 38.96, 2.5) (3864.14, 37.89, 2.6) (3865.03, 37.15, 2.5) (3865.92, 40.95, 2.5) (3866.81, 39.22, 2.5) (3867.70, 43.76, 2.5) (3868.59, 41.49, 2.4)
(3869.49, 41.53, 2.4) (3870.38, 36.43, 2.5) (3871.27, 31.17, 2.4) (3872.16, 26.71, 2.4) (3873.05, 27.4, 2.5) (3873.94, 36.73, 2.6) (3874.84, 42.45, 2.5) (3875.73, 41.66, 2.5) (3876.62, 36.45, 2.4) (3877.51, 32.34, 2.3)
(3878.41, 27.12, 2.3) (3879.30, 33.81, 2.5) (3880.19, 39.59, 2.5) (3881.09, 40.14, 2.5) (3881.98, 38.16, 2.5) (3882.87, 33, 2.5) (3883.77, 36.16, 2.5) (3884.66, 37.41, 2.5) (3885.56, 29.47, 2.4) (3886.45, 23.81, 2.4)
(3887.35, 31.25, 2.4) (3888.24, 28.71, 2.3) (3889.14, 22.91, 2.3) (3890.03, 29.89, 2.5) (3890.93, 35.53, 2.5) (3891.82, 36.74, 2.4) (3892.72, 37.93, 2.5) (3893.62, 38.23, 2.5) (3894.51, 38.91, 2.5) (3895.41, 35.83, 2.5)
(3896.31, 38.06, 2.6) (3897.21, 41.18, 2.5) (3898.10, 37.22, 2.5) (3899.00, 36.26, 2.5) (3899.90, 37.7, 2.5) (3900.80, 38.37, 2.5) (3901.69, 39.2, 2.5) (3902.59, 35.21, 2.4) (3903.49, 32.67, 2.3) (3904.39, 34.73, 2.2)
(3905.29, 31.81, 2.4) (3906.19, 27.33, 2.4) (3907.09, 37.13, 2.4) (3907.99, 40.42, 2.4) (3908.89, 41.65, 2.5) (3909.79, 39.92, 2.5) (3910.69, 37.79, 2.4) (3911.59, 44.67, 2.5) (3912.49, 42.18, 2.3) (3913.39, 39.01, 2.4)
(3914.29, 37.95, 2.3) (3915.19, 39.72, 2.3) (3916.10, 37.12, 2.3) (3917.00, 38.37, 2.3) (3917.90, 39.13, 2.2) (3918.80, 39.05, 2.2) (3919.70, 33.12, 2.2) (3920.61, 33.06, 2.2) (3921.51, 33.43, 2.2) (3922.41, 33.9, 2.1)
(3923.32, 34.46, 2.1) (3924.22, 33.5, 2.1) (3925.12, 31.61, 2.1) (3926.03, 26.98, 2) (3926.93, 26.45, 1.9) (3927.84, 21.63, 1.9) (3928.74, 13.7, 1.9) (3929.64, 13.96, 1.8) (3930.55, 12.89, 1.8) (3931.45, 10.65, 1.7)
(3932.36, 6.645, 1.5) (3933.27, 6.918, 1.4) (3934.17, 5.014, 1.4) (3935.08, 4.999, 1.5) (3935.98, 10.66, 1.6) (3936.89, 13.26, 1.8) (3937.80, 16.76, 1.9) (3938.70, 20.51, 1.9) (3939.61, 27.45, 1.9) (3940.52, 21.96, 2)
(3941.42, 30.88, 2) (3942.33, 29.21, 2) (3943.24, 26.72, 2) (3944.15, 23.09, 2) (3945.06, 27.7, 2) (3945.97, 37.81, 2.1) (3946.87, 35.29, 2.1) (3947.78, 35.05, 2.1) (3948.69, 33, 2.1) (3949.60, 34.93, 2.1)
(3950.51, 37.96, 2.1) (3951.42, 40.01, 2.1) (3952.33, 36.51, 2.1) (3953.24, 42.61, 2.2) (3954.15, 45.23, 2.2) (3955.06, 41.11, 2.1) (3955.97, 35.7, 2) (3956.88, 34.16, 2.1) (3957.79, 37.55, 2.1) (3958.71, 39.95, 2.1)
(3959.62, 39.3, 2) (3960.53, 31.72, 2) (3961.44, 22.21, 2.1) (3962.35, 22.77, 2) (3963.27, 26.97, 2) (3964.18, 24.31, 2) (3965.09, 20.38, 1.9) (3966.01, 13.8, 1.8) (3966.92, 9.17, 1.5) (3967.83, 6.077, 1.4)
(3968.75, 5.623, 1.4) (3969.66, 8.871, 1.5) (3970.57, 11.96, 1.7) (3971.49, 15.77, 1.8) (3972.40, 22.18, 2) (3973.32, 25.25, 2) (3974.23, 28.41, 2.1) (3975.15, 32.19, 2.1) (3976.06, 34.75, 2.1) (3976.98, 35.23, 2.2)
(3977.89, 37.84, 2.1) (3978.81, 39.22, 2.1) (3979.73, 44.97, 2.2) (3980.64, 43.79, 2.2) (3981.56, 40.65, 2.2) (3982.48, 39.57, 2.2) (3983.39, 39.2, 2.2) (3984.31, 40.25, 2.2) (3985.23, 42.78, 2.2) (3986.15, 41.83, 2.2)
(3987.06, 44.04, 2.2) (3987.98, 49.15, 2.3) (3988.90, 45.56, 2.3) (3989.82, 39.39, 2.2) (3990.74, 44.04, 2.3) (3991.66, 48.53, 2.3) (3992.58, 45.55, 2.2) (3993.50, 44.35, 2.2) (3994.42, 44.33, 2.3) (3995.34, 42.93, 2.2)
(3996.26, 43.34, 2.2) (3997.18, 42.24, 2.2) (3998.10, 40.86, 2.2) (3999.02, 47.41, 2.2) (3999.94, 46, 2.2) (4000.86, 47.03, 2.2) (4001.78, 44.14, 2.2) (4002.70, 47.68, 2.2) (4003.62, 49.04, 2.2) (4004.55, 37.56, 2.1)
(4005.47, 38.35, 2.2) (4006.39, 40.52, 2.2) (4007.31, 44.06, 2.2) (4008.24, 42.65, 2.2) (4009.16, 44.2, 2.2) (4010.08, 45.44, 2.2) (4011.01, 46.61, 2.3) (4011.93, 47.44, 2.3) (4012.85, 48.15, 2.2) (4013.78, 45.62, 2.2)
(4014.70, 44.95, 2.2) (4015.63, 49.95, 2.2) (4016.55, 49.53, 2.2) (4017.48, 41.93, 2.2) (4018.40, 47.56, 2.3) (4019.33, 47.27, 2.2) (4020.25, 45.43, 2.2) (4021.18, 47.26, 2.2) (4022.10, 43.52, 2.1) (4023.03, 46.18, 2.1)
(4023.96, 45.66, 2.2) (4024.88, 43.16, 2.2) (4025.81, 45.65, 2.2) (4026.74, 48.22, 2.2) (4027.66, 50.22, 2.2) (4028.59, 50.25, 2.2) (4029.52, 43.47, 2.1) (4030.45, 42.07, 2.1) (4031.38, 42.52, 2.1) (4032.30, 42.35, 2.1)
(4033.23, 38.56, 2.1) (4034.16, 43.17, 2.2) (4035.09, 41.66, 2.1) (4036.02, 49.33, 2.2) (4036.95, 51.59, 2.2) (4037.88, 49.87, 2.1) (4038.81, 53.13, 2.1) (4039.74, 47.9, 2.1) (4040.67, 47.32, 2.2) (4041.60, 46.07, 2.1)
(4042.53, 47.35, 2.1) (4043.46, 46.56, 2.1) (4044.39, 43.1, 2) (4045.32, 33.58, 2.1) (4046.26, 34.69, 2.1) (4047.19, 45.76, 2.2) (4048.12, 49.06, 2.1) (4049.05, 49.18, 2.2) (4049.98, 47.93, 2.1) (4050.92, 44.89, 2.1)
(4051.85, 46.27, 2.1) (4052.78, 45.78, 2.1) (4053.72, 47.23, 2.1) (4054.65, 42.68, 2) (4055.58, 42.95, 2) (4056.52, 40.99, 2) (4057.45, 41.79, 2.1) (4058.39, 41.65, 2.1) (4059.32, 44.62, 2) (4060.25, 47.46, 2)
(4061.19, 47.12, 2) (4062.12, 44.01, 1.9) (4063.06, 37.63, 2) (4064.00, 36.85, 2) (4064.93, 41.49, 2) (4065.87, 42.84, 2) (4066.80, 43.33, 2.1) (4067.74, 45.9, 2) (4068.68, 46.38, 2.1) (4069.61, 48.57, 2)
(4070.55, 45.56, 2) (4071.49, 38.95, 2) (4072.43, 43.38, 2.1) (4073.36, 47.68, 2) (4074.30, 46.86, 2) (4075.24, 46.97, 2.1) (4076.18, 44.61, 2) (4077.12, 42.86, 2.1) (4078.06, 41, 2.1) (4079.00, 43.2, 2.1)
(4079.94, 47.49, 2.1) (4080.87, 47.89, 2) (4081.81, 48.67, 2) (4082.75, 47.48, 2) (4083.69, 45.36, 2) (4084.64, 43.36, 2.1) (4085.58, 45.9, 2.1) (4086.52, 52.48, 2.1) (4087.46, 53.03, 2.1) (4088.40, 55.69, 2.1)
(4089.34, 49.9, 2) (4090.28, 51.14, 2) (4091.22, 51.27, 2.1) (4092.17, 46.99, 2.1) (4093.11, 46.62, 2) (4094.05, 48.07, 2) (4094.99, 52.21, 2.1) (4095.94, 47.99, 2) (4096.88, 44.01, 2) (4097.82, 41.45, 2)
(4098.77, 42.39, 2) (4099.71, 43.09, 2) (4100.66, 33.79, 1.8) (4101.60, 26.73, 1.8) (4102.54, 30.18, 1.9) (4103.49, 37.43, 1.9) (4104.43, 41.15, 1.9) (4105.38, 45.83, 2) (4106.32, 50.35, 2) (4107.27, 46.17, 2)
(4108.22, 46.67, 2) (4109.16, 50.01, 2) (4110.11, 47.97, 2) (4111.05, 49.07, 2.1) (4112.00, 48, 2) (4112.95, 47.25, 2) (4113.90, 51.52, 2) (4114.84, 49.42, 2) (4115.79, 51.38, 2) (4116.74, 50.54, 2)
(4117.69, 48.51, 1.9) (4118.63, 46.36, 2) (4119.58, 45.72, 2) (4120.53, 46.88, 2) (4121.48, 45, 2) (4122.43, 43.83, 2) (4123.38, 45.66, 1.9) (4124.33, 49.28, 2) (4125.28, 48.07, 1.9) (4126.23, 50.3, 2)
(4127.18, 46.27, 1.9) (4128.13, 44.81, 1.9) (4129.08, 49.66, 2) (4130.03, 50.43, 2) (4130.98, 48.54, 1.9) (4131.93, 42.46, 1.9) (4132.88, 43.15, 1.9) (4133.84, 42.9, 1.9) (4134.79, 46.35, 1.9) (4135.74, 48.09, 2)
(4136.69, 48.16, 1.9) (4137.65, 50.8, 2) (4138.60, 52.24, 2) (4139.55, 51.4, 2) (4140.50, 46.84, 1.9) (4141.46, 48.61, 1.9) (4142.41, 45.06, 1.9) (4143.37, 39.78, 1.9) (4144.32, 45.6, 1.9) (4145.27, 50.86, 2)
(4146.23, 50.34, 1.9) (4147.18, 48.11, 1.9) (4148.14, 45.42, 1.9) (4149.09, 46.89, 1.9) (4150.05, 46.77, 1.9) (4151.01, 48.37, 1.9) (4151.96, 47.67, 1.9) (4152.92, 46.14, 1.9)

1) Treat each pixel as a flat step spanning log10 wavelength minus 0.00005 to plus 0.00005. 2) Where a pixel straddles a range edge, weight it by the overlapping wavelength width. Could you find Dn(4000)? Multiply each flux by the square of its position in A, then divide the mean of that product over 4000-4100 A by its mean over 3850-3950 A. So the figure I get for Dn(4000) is 1.52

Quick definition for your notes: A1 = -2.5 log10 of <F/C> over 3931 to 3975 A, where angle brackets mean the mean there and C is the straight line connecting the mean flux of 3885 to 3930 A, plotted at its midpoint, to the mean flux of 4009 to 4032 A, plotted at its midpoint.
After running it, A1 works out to 0.50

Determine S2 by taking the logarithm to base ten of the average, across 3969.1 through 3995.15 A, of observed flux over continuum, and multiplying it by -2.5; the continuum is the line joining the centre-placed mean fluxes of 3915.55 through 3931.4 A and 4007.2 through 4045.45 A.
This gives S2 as 0.06 mag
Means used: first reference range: 29.1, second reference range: 45.8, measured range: 36.7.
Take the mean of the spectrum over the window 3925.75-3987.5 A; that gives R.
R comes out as 27.3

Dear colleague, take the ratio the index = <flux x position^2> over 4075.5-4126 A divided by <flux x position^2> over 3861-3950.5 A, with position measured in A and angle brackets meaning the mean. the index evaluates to 1.6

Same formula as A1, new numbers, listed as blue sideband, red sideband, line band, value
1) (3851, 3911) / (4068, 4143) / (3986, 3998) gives -0.083 mag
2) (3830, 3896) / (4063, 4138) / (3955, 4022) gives 0.071 mag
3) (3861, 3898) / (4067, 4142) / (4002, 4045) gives -0.075 mag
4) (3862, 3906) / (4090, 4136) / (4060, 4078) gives -0.001 mag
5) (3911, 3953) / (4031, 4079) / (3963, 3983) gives 0.289 mag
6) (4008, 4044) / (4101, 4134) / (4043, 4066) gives 0.064 mag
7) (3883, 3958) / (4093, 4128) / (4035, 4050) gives -0.144 mag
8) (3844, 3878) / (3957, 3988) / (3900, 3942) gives 0.158 mag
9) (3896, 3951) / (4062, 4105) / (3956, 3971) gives 0.426 mag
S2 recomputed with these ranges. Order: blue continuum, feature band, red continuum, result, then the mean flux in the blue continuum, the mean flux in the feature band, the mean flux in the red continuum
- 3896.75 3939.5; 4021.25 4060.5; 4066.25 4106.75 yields -0.107 mag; 29.5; 45.1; 45.2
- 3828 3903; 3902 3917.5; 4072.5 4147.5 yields -0.046 mag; 33.6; 37.5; 46.6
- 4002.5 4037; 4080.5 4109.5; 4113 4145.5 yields 0.028 mag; 45.1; 45.6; 47.5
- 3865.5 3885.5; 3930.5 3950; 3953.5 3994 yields 0.492 mag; 36.4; 21.6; 32.8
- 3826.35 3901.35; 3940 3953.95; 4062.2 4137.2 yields 0.144 mag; 33.3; 33.1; 45.8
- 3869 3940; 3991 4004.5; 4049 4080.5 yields -0.158 mag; 31.4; 45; 44.2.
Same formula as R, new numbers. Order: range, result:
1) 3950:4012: 36.4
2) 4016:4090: 45.4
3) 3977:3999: 42.7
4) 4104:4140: 47.6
